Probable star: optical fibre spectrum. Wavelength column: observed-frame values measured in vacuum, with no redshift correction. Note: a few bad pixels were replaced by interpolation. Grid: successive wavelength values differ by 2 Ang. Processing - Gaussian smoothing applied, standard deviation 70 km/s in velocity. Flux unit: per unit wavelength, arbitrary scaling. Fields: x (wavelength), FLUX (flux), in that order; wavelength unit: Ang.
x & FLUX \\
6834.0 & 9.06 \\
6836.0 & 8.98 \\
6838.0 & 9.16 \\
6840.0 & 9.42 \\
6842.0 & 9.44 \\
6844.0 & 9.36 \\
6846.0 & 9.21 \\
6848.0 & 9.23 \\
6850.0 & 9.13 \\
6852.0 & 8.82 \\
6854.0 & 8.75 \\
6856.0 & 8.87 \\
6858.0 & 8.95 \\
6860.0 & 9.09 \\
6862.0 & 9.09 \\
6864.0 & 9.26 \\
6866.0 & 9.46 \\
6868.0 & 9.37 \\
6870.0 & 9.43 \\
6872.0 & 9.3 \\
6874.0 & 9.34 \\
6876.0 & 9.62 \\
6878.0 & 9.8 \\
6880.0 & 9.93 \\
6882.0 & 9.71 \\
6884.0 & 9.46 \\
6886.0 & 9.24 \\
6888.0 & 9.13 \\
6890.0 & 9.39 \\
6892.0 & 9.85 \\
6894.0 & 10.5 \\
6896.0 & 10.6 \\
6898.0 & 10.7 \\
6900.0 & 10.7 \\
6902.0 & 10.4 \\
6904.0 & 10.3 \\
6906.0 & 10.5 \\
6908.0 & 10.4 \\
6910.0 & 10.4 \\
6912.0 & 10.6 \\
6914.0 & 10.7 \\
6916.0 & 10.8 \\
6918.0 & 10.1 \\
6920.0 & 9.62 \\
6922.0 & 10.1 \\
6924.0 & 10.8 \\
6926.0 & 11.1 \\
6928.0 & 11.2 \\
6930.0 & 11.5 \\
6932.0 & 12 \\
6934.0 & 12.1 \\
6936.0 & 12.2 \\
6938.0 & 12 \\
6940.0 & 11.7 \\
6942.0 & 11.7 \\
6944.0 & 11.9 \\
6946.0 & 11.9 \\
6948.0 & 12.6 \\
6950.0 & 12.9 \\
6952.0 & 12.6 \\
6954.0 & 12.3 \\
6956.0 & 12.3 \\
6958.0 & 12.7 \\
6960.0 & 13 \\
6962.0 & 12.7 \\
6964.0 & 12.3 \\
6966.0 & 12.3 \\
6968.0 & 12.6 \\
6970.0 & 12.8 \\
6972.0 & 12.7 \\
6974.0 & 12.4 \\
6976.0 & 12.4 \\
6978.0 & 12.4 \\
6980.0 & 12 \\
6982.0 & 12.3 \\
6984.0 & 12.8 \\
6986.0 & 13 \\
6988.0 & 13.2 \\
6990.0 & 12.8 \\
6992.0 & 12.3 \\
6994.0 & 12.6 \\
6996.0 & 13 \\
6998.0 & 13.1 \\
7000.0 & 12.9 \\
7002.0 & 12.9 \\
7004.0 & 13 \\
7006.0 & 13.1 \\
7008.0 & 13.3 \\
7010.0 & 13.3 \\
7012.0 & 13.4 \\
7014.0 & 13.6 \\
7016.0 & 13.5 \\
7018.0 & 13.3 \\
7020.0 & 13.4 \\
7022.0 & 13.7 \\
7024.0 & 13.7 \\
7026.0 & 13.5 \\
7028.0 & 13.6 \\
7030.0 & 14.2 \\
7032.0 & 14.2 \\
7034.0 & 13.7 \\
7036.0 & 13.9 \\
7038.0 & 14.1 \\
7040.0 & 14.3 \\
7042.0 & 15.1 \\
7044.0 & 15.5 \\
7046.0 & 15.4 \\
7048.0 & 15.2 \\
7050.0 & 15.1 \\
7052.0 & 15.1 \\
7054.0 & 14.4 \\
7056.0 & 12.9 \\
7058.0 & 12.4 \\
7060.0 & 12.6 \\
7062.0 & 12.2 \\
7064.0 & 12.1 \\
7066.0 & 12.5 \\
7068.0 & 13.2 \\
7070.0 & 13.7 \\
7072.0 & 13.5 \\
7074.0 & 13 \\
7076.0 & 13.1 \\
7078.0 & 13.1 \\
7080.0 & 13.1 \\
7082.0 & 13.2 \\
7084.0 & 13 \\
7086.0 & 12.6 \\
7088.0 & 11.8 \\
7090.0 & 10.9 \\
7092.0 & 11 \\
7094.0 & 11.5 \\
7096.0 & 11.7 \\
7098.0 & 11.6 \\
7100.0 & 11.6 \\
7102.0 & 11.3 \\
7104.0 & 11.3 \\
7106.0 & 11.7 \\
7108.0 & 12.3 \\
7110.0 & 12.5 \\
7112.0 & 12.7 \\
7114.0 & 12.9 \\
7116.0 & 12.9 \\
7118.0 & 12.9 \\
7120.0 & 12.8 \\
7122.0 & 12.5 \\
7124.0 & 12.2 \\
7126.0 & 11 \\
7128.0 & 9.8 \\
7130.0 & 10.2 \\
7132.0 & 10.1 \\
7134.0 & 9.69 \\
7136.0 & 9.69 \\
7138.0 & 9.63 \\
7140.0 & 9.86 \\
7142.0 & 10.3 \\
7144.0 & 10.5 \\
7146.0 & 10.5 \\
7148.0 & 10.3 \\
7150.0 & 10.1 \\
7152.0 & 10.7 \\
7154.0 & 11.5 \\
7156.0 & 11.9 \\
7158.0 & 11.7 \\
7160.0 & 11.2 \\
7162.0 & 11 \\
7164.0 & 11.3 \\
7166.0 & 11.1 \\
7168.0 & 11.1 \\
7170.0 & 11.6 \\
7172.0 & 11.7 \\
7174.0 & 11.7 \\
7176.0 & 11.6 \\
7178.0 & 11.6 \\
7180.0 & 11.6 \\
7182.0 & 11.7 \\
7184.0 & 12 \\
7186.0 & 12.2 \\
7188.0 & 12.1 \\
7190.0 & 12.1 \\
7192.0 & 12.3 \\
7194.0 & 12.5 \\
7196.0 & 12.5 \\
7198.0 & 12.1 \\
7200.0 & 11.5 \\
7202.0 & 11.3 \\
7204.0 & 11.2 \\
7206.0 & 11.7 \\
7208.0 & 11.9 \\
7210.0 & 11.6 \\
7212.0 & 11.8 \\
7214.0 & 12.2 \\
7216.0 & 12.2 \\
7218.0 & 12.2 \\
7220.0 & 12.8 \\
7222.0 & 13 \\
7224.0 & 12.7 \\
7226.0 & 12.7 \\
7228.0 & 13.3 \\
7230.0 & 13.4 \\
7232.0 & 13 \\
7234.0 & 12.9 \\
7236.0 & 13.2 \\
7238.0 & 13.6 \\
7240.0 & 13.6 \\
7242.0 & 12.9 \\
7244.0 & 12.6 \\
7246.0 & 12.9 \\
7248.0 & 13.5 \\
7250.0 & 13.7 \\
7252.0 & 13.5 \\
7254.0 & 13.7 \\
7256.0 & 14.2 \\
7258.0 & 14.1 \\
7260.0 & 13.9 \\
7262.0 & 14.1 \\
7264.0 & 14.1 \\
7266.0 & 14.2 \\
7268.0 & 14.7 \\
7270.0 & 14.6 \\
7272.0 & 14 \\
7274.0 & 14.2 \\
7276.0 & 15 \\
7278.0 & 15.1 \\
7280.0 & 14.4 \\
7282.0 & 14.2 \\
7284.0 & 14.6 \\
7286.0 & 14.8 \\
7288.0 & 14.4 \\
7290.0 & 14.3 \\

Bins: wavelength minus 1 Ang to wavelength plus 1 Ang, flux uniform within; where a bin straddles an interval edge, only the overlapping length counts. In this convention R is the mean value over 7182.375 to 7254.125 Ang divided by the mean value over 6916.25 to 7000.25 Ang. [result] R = 1.03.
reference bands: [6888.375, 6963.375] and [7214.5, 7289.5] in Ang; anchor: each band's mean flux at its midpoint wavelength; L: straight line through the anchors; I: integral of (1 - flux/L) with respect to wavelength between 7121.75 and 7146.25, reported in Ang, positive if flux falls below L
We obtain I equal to 4.6 Ang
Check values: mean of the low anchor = 11.3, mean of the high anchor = 13.7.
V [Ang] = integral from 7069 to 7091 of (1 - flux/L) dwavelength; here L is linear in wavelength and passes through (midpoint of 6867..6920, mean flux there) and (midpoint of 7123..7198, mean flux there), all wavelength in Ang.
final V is -4.1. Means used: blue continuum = 10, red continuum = 11.2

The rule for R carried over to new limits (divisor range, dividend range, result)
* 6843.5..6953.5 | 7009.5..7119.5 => 1.27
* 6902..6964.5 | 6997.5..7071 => 1.19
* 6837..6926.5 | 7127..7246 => 1.20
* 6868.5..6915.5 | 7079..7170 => 1.14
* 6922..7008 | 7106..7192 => 0.92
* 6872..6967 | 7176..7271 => 1.16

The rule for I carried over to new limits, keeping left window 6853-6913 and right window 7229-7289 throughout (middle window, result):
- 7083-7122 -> 0.3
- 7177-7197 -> 1.6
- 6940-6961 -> -3.7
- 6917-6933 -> -0.9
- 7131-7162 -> 5.2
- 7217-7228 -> 0.6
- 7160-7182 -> 2.5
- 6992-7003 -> -1.8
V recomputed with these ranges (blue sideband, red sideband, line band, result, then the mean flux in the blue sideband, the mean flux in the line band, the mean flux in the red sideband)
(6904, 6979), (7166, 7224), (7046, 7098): -4.91 Ang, 11.7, 12.9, 11.9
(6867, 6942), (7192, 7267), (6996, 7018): -3.97 Ang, 10.4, 13.2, 12.9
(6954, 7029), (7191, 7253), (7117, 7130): 1.01 Ang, 12.9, 11.7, 12.6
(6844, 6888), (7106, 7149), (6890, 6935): -4.76 Ang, 9.29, 10.7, 11.2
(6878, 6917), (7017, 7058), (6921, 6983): -2.07 Ang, 10.2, 12.1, 14.2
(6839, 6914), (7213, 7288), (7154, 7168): 1.46 Ang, 9.66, 11.4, 13.6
